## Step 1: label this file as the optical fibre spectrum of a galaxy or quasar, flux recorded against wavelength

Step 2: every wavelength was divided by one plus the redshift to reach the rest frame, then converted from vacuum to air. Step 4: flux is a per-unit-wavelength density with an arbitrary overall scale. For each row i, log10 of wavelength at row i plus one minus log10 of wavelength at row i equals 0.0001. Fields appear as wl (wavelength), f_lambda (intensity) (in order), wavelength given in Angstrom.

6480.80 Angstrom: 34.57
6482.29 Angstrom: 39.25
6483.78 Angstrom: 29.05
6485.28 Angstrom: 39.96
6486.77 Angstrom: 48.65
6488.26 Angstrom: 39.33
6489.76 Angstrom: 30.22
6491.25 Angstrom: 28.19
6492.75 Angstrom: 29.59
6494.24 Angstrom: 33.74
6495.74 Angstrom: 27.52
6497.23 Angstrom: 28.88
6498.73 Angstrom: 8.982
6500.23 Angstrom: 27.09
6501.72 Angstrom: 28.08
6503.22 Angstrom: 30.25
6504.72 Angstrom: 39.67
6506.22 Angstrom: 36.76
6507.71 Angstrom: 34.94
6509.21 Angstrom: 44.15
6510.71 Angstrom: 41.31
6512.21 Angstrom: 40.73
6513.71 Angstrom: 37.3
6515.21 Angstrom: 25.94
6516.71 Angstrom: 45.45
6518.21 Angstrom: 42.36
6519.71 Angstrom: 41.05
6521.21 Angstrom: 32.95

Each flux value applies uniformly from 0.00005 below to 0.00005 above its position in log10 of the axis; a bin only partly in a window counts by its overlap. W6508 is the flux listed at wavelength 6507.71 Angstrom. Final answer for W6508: 34.94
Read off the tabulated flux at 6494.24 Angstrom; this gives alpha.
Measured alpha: 33.74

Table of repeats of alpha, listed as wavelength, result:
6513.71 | 37.3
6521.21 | 32.95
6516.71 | 45.45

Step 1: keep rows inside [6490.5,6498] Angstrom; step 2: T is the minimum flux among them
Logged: 27.52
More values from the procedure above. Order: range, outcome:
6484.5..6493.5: 28.19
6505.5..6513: 34.94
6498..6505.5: 8.982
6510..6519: 25.94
